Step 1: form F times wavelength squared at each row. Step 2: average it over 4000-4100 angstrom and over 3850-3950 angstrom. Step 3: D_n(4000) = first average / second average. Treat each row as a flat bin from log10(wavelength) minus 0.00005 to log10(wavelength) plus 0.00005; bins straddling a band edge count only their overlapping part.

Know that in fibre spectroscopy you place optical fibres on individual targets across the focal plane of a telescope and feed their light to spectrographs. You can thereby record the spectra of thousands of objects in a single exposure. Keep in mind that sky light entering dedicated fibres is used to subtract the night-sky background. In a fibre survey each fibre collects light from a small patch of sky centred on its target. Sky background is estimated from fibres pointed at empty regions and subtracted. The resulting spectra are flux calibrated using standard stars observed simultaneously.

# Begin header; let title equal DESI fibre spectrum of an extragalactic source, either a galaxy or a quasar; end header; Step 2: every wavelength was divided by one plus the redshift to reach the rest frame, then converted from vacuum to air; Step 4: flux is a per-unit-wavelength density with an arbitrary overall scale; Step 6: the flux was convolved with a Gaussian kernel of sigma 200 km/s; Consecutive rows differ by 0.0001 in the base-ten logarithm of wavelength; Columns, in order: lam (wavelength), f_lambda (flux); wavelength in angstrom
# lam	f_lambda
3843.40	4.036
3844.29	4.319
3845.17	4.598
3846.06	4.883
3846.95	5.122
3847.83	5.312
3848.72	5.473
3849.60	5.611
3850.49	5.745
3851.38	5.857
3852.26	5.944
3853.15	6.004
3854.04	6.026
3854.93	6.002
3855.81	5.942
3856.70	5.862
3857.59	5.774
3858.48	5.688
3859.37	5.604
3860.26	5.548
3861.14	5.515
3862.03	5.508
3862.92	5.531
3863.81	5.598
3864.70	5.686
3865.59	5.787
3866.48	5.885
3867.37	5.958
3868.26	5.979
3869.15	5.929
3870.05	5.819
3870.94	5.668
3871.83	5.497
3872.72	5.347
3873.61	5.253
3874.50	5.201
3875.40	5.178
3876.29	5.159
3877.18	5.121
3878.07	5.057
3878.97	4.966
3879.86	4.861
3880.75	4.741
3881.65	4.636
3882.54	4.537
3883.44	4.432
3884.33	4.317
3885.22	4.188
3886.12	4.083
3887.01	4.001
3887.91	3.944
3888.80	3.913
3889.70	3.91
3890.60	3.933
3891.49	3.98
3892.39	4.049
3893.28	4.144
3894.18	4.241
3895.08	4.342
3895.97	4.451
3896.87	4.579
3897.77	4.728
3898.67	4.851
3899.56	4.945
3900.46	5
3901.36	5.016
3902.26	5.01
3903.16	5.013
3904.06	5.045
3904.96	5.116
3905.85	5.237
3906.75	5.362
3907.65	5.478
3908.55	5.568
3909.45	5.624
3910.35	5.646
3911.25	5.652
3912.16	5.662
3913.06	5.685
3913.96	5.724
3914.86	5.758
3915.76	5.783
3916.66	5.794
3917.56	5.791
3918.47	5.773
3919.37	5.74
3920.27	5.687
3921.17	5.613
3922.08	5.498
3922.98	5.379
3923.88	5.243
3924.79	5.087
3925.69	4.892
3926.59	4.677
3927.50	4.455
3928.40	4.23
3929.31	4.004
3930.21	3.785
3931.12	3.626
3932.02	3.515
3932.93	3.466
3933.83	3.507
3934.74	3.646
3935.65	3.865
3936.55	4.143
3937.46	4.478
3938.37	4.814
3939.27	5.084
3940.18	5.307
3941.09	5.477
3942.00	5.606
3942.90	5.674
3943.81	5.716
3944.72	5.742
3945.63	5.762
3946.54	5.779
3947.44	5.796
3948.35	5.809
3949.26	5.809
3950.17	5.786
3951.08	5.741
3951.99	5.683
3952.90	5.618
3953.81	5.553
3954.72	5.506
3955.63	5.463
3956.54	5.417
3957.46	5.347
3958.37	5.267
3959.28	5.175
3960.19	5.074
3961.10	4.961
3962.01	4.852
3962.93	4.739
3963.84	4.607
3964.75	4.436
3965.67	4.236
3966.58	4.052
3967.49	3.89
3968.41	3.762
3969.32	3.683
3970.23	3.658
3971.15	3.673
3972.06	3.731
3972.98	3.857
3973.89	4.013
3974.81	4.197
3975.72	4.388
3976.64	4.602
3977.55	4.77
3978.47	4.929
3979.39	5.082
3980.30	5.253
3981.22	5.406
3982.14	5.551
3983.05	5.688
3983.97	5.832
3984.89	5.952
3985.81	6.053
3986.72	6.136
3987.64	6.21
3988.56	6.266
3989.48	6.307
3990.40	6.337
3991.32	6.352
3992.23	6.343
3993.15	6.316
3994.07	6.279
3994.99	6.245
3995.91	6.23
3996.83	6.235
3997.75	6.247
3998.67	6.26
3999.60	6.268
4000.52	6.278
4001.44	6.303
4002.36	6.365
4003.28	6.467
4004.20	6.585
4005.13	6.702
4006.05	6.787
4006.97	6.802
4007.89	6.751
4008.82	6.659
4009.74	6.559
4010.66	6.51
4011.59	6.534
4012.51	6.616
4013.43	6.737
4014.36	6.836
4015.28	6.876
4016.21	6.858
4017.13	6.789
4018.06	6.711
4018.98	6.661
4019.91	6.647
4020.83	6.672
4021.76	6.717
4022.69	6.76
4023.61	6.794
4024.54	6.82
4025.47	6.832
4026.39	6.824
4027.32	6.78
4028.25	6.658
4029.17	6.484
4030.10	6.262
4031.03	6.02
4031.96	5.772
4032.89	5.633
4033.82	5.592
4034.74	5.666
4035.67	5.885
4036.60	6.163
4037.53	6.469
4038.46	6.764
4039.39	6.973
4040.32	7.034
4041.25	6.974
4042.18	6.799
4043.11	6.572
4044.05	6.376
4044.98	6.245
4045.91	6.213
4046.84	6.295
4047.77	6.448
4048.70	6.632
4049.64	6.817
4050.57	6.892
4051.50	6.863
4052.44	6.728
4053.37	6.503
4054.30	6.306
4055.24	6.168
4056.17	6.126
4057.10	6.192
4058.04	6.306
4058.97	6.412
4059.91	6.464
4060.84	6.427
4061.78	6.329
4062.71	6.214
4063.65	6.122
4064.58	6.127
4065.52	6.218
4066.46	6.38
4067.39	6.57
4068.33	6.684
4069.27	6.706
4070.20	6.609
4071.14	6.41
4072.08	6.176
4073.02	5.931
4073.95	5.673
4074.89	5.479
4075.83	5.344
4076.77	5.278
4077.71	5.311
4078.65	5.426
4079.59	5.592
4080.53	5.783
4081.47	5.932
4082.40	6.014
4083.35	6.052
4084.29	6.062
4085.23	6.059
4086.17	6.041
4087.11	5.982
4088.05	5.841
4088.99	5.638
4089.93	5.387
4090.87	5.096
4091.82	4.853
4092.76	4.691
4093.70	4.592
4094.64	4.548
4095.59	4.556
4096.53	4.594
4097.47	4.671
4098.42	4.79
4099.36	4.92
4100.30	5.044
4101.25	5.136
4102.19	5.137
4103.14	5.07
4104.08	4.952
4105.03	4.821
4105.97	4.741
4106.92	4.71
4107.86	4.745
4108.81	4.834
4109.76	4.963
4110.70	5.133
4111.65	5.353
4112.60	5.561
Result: 1.31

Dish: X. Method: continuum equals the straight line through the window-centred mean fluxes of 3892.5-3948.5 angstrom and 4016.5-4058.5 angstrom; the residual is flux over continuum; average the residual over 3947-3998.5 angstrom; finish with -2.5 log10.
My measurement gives 0.08 mag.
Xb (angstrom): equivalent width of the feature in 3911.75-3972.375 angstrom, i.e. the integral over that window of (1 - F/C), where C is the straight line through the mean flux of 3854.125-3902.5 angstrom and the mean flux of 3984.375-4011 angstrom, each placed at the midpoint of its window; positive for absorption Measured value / 8.03 angstrom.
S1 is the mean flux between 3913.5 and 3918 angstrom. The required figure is 5.78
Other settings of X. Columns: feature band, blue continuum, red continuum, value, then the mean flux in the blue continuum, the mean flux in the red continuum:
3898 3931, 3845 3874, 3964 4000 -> 0.05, 5.65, 5.24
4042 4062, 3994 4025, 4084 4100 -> -0.10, 6.58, 5.19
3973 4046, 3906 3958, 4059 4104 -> -0.15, 5.2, 5.66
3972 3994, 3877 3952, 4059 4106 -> -0.05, 4.92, 5.62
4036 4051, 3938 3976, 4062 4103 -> -0.21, 4.97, 5.62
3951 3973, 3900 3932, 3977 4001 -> 0.20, 5.19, 5.95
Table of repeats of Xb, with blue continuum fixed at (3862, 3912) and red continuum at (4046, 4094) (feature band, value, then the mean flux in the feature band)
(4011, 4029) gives -3.1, 6.74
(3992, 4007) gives -2.0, 6.38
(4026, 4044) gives -1.7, 6.38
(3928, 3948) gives 2.2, 4.69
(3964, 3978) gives 3.6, 4.08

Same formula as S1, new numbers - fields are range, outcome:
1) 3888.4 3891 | 3.91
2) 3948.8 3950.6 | 5.79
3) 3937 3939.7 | 4.79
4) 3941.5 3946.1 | 5.7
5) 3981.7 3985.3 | 5.76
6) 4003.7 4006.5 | 6.68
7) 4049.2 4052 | 6.85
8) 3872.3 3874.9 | 5.28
